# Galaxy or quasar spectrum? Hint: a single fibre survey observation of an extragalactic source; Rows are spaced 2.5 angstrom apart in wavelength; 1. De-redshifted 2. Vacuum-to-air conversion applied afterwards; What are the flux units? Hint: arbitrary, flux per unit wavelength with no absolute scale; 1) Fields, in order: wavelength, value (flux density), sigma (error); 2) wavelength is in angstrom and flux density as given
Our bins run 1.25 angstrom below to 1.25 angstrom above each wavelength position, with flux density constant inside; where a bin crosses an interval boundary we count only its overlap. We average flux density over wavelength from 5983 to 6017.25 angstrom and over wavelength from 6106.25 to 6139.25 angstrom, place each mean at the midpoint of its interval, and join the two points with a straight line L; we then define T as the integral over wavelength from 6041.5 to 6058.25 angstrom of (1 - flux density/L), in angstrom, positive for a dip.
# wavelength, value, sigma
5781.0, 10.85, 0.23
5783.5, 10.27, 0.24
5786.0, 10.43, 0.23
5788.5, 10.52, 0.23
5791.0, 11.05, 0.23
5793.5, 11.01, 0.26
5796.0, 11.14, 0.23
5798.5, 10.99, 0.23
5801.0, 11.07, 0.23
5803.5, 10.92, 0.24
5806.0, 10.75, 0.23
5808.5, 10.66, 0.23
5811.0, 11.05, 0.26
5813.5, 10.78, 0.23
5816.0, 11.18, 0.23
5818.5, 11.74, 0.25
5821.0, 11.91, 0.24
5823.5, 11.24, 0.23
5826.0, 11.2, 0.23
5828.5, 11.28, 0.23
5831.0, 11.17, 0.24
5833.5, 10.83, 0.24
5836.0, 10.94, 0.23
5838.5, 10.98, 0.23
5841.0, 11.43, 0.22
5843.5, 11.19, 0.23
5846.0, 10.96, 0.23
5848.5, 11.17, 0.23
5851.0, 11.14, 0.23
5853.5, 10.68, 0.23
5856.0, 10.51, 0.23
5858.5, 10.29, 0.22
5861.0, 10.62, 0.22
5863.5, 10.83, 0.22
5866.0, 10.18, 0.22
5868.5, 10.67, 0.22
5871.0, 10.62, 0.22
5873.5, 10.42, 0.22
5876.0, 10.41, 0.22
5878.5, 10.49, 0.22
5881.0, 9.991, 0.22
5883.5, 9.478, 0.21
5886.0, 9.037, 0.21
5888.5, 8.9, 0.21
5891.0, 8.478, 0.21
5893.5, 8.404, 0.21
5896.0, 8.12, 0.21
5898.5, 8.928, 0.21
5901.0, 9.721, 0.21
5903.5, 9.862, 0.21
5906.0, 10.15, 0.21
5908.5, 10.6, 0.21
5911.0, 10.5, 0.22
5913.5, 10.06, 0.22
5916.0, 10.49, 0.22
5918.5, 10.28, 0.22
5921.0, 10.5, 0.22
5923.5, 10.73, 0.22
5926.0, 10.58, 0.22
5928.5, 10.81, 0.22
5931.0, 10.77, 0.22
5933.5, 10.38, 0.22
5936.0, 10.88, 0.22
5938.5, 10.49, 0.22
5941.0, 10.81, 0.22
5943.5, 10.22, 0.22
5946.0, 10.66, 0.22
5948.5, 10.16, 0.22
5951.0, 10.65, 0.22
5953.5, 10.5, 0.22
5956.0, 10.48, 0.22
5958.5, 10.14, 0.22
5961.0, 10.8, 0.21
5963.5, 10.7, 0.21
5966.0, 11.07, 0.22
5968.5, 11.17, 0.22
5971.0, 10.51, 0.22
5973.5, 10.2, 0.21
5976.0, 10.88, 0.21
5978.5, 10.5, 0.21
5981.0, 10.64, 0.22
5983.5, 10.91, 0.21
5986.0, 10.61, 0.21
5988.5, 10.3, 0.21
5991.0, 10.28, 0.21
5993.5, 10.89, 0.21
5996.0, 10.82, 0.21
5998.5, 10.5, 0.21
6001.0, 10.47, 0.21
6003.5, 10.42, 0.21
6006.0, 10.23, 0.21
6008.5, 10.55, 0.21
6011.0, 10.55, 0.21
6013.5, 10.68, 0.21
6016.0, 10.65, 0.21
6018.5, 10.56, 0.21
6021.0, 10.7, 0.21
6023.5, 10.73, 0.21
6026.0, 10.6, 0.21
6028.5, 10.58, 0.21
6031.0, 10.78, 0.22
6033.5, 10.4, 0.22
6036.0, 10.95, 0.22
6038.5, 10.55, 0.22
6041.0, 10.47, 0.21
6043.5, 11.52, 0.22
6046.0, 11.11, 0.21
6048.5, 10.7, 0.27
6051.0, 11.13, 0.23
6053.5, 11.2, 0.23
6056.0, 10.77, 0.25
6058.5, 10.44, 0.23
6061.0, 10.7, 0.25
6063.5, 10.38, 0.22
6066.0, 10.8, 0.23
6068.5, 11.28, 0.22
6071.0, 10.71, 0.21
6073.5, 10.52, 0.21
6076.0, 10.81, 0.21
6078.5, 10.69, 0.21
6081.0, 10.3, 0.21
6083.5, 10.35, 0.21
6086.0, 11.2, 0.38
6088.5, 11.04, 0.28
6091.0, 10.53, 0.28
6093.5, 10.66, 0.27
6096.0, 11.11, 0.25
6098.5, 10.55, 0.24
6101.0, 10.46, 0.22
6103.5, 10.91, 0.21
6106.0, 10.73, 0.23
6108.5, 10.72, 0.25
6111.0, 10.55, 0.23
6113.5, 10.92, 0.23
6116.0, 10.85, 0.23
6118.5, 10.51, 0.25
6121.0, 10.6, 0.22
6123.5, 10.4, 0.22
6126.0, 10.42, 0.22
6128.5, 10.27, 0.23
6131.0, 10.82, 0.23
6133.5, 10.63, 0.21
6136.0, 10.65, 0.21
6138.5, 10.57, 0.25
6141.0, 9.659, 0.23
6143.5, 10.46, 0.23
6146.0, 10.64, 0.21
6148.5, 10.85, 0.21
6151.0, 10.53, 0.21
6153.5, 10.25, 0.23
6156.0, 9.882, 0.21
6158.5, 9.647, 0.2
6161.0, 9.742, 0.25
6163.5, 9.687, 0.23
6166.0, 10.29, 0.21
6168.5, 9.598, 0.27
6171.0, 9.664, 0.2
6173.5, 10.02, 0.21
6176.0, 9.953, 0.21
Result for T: -0.7 angstrom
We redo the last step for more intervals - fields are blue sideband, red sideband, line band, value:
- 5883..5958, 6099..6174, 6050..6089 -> -1.86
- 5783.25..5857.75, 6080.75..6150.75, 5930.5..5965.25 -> 0.95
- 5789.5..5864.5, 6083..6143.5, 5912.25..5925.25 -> 0.57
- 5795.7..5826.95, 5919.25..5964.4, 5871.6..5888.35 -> 1.40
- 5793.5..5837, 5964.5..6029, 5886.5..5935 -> 4.23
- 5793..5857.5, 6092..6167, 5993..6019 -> 0.35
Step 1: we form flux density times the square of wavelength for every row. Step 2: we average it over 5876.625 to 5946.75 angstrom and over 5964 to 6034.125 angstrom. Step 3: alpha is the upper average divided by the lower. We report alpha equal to 1.09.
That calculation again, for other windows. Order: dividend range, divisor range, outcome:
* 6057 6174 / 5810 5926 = 1.09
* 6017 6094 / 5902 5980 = 1.06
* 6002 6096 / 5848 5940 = 1.11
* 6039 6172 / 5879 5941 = 1.13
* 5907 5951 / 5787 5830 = 0.99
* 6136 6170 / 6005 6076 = 0.98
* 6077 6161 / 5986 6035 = 1.03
